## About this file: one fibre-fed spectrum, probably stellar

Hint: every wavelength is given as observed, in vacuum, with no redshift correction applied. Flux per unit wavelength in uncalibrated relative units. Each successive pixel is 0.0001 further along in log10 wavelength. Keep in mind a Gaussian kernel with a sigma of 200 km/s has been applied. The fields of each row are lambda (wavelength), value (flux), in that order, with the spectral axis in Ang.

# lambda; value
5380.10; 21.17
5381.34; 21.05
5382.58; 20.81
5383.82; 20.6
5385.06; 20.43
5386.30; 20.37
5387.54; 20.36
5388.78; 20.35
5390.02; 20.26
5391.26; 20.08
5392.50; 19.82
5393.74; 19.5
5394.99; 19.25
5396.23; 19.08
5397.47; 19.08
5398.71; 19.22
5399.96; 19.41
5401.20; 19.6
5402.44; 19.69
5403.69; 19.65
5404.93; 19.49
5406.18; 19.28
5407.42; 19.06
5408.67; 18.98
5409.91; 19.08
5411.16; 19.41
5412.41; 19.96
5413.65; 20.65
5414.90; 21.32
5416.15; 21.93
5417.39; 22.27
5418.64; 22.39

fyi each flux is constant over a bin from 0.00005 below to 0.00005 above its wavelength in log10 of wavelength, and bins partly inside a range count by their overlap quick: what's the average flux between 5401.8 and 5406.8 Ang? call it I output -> 19.5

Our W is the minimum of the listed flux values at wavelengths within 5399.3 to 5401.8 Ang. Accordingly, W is 19.41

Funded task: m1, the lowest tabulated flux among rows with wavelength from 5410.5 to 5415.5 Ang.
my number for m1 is 19.41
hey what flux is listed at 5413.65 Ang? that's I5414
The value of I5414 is 20.65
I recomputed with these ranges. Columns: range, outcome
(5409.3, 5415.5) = 20.1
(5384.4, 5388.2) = 20.4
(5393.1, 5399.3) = 19.2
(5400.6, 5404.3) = 19.6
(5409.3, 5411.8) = 19.2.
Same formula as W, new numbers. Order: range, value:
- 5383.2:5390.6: 20.26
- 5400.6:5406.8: 19.28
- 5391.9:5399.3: 19.08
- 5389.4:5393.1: 19.82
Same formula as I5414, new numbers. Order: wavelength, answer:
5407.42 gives 19.06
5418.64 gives 22.39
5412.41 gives 19.96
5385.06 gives 20.43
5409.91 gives 19.08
